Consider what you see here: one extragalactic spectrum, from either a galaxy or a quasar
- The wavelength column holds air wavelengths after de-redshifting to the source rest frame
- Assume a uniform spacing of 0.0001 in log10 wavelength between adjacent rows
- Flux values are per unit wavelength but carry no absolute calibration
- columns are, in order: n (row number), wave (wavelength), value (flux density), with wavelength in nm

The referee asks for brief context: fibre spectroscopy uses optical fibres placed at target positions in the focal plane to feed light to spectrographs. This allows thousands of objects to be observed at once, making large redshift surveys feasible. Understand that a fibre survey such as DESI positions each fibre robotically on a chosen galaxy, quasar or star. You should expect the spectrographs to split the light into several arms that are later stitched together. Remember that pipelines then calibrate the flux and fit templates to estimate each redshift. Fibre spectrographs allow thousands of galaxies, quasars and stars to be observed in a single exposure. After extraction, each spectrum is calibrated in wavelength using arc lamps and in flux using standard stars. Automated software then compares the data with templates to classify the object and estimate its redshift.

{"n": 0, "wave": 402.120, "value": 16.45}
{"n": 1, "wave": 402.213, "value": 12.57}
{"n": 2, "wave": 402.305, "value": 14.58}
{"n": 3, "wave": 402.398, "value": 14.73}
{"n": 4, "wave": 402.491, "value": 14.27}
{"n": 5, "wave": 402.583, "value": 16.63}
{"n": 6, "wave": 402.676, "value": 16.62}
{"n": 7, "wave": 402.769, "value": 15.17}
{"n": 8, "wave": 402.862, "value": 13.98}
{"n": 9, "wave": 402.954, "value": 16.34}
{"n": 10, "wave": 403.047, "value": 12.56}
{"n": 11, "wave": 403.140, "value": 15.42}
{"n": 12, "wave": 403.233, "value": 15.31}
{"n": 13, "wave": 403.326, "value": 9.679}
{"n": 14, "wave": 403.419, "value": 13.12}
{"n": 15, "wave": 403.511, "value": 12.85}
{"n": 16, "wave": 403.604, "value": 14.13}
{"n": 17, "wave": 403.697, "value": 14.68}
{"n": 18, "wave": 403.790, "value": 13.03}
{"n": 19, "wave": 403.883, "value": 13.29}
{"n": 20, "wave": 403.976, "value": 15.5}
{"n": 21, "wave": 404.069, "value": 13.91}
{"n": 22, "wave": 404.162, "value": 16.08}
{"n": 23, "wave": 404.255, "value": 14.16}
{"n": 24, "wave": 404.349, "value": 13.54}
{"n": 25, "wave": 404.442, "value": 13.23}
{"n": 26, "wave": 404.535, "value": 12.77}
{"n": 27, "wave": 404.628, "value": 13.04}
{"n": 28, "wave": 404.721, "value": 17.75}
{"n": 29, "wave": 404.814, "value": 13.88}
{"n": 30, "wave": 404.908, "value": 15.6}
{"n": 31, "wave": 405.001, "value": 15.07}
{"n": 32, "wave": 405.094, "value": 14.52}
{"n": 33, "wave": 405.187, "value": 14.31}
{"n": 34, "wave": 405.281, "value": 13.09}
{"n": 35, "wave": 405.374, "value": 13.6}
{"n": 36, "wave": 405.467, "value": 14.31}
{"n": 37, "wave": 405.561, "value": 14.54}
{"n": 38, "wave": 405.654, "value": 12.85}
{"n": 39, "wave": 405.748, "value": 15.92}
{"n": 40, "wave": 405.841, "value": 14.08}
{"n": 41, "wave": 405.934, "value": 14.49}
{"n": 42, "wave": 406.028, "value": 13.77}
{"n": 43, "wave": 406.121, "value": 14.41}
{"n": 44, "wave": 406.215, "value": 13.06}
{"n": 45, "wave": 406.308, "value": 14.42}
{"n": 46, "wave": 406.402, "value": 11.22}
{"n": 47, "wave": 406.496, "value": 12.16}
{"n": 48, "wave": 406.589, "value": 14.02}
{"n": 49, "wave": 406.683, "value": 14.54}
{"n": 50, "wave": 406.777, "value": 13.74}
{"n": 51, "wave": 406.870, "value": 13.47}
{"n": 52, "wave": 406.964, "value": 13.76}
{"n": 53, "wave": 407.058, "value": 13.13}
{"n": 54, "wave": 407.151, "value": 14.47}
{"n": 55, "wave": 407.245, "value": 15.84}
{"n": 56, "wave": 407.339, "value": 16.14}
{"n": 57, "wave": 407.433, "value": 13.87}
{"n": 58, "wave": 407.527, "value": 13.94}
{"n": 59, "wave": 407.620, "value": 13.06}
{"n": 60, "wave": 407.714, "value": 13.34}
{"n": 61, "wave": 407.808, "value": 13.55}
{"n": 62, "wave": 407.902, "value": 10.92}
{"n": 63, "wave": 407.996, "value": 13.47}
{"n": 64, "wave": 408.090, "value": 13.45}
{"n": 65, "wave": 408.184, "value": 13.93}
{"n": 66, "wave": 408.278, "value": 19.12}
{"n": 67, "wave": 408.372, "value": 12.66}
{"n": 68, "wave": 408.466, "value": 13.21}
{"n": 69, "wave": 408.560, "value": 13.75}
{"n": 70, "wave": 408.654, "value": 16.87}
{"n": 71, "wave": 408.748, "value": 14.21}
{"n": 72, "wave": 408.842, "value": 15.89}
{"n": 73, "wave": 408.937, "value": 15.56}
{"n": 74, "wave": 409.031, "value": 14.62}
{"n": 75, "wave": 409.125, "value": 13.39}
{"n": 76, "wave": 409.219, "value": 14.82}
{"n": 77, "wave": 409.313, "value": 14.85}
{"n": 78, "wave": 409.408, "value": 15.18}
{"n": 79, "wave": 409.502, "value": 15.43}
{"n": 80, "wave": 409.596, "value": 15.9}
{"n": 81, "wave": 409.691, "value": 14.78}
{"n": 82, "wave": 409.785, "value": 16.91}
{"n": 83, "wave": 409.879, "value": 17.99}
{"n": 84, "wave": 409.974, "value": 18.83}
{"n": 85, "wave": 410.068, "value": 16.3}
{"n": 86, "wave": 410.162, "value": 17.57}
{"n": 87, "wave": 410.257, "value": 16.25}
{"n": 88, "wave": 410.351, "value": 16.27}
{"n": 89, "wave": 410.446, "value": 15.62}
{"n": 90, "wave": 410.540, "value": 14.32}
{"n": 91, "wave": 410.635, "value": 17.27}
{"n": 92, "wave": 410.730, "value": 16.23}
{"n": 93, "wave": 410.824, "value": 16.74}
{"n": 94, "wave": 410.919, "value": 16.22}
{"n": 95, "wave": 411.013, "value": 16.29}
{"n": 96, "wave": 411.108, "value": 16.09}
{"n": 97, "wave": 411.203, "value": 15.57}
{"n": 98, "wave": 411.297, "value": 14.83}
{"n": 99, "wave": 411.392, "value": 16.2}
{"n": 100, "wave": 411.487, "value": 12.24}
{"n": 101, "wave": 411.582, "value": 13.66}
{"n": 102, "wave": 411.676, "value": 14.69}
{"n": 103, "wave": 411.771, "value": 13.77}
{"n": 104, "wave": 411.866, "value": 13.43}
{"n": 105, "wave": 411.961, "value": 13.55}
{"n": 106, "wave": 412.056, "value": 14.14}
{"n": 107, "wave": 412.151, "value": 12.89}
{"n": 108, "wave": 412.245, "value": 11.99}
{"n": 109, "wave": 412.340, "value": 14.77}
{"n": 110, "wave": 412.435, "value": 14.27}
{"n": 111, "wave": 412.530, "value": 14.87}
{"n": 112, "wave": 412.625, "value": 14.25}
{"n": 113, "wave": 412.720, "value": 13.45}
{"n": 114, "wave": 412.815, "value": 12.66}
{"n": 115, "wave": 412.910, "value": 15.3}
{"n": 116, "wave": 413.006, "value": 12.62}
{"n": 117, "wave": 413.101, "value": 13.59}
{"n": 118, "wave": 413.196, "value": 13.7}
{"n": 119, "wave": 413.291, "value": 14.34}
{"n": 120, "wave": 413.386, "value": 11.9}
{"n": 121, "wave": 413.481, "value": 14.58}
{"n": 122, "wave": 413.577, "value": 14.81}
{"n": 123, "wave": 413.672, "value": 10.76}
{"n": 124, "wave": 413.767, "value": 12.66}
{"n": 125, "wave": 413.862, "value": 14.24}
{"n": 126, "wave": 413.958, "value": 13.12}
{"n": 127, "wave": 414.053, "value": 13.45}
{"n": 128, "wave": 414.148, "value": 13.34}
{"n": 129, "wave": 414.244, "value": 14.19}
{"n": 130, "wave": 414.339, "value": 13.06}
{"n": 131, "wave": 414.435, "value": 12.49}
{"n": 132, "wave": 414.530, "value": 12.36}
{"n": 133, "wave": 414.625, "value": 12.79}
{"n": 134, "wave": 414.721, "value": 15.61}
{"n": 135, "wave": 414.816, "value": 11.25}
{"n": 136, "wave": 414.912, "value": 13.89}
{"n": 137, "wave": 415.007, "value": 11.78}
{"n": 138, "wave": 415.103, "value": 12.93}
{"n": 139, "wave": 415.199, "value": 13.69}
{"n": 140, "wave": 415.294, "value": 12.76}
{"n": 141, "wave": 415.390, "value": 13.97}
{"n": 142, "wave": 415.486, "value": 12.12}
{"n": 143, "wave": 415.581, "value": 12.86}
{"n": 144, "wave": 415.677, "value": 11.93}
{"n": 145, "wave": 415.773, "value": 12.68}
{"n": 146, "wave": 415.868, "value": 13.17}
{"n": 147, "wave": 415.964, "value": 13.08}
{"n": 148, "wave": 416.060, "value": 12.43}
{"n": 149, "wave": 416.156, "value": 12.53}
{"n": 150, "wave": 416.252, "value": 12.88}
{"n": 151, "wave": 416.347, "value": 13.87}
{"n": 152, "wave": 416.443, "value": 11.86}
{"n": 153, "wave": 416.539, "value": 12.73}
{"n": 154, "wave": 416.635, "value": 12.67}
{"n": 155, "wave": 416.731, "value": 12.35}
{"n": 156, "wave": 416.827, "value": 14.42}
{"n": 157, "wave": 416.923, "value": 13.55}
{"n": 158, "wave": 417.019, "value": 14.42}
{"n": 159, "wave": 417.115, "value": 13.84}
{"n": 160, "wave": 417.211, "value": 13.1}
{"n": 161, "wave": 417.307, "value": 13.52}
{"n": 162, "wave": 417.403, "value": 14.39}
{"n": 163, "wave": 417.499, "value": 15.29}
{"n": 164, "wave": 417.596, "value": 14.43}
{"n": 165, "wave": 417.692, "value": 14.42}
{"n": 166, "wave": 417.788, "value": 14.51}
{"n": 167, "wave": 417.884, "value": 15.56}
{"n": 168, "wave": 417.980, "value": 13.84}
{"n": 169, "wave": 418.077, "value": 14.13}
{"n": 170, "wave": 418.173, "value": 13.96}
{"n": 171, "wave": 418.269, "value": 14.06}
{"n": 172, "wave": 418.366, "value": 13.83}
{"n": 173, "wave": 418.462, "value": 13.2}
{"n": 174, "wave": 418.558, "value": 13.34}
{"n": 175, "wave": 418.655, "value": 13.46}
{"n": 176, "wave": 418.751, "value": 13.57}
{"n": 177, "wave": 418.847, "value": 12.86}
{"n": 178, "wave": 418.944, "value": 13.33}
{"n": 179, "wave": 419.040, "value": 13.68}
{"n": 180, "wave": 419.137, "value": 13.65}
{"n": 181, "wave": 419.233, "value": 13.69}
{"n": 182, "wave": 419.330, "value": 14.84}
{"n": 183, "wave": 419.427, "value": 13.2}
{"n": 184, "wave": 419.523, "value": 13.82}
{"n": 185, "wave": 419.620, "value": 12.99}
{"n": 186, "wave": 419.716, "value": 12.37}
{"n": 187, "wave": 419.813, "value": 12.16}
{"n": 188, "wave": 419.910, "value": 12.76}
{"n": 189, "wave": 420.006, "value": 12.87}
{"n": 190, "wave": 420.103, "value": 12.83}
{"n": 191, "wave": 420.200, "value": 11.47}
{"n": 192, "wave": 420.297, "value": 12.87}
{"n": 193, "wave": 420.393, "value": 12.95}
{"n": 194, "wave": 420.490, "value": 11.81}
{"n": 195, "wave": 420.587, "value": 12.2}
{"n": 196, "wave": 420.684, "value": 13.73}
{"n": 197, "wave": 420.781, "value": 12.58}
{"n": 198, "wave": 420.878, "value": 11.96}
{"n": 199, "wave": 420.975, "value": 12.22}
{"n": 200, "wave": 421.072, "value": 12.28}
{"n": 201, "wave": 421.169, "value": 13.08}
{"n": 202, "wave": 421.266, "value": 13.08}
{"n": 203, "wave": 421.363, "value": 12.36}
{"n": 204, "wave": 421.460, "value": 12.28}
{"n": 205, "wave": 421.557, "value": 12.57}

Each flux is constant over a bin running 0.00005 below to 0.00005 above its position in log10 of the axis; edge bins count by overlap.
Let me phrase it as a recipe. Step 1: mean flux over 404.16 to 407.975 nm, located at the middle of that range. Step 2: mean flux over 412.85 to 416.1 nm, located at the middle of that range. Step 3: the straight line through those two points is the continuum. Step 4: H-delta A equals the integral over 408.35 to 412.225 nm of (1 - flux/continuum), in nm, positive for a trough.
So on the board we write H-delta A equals -0.48 nm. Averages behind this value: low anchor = 14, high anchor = 13.2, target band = 15.2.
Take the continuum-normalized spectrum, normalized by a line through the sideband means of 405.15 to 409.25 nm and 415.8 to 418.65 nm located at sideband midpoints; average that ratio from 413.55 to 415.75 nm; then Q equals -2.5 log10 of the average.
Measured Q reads 0.06 mag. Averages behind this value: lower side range 14.1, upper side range 13.6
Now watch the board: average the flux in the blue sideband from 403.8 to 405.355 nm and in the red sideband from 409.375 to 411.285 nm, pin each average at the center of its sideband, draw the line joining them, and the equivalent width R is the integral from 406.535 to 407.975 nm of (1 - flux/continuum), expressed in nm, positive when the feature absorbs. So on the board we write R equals 0.13 nm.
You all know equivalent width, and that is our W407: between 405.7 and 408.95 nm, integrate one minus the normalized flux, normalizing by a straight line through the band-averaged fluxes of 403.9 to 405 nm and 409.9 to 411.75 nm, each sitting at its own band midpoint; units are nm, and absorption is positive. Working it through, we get 0.22 nm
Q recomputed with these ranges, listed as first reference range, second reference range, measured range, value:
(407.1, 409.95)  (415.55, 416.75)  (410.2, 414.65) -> -0.036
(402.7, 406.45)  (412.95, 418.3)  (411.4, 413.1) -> -0.012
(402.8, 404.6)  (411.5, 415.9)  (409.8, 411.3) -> -0.214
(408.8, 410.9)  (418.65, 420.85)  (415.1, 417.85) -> 0.050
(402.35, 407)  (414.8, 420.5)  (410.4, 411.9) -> -0.113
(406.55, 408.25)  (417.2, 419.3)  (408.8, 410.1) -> -0.136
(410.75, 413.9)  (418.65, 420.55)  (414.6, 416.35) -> 0.058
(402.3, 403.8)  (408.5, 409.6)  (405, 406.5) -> 0.056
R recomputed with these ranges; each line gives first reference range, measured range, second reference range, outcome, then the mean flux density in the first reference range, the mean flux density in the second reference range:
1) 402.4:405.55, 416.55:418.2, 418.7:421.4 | -0.11 nm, 14.3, 12.9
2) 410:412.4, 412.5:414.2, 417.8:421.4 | 0.13 nm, 15.1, 13.2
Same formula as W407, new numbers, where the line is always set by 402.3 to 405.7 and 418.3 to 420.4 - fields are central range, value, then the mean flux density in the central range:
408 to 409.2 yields -0.06 nm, 14.7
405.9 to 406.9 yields 0.04 nm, 13.6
